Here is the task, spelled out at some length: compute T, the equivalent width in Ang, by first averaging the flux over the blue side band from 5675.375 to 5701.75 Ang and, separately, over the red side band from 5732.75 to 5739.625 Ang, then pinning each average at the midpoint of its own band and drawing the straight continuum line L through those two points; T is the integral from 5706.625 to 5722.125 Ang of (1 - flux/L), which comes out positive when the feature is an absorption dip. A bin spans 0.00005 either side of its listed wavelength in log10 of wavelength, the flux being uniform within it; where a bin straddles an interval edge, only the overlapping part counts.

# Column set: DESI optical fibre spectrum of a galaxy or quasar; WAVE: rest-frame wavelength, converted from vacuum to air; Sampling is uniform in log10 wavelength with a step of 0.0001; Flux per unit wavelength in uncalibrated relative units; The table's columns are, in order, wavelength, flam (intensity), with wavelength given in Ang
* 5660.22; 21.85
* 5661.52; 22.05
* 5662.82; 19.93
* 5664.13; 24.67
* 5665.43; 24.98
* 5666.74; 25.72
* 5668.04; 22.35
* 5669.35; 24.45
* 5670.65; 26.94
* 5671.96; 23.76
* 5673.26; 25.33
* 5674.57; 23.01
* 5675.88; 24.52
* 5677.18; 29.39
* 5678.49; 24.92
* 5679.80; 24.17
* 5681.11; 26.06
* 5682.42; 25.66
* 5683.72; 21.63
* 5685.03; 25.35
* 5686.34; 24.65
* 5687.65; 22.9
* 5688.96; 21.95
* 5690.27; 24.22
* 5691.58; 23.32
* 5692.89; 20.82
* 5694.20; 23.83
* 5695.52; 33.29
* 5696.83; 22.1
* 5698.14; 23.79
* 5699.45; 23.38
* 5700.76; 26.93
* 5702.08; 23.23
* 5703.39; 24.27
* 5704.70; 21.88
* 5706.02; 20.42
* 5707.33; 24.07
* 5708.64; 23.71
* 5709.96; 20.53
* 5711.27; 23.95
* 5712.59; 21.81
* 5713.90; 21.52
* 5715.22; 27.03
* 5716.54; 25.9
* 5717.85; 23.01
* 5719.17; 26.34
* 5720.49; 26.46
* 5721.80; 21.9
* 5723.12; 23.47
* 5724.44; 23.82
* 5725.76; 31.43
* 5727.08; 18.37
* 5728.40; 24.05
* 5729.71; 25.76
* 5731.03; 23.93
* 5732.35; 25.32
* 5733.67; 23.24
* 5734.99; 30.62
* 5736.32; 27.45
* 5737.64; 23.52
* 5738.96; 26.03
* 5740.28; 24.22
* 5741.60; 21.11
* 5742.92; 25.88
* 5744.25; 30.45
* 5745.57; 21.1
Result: 0.95 Ang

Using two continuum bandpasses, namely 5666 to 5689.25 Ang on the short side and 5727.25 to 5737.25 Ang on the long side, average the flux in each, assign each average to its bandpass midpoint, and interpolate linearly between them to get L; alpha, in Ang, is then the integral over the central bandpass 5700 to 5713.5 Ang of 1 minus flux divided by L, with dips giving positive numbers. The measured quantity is 1.1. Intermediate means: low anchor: 24.6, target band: 23.1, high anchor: 25.3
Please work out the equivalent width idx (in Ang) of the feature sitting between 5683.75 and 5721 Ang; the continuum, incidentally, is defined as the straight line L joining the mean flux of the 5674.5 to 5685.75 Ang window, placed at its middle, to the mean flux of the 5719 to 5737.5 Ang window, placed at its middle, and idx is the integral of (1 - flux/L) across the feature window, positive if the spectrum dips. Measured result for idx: 1.74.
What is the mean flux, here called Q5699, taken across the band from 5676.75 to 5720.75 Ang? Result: 24.1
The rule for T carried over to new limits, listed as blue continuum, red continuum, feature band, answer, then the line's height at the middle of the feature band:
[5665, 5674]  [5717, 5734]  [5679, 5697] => 0.2 Ang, 24.7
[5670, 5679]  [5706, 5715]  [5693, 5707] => -0.4 Ang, 23.5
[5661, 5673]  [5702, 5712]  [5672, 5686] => -0.8 Ang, 23.6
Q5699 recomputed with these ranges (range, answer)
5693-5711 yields 23.9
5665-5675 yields 24.6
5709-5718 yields 23.4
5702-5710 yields 22.7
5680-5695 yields 23.8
